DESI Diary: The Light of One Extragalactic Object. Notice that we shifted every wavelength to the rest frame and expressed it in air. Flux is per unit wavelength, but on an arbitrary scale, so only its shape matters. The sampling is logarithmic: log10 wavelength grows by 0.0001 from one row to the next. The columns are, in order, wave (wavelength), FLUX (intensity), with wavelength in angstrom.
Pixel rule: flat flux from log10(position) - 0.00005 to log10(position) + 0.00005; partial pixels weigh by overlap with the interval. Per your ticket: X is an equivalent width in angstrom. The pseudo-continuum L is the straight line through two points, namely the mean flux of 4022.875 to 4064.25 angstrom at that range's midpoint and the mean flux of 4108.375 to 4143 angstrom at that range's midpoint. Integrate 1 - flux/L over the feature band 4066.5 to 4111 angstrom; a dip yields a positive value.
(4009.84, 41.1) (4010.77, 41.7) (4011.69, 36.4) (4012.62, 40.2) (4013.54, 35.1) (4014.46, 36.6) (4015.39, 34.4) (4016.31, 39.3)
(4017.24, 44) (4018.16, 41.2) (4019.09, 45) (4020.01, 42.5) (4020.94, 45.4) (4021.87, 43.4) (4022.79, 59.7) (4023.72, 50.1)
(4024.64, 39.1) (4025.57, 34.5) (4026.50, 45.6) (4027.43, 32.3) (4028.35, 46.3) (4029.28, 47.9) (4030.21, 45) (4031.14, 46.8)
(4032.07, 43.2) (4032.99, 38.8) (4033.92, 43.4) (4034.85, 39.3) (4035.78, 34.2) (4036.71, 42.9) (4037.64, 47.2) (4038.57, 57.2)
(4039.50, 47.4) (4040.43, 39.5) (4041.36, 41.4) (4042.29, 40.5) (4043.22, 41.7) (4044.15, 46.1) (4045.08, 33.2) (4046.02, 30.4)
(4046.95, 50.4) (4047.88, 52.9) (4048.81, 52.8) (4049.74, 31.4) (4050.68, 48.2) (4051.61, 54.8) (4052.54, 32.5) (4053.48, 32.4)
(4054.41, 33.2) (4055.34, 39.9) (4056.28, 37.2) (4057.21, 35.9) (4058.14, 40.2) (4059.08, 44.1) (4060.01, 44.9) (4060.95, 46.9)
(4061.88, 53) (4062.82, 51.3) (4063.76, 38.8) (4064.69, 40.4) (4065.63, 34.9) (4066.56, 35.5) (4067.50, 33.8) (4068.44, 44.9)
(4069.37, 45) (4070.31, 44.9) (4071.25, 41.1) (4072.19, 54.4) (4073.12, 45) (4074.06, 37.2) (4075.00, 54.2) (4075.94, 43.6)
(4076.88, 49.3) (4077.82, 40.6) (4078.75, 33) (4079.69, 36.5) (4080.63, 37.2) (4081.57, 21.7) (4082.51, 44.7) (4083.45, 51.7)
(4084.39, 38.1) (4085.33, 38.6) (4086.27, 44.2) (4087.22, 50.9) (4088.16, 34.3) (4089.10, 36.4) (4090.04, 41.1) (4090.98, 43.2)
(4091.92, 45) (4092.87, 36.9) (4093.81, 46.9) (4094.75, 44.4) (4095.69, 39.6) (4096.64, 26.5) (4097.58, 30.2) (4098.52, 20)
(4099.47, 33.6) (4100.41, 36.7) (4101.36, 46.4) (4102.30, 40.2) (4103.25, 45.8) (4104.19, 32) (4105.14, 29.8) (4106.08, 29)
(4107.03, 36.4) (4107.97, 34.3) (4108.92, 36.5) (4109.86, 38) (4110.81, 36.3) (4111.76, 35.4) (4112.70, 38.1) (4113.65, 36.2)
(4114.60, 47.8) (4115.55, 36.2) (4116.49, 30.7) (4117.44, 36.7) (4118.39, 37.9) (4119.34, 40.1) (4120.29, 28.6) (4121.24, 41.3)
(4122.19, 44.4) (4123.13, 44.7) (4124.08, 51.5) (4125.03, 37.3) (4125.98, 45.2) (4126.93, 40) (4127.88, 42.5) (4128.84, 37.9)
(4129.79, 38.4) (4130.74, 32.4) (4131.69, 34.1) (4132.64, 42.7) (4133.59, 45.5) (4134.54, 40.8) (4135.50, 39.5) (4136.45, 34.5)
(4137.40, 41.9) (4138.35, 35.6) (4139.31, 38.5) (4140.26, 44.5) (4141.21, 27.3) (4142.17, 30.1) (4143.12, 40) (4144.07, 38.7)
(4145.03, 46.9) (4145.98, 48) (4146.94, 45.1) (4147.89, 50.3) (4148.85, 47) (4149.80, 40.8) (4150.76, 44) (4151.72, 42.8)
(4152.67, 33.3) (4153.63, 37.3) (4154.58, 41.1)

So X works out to 1.3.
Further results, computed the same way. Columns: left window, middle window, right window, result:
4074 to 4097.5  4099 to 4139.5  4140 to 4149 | 2.7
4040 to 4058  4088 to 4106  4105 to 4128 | 0.8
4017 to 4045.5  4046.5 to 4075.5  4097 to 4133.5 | -1.2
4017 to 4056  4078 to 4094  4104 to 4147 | 0.2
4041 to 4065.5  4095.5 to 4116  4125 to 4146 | 2.3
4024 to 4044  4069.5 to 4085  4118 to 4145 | -0.3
